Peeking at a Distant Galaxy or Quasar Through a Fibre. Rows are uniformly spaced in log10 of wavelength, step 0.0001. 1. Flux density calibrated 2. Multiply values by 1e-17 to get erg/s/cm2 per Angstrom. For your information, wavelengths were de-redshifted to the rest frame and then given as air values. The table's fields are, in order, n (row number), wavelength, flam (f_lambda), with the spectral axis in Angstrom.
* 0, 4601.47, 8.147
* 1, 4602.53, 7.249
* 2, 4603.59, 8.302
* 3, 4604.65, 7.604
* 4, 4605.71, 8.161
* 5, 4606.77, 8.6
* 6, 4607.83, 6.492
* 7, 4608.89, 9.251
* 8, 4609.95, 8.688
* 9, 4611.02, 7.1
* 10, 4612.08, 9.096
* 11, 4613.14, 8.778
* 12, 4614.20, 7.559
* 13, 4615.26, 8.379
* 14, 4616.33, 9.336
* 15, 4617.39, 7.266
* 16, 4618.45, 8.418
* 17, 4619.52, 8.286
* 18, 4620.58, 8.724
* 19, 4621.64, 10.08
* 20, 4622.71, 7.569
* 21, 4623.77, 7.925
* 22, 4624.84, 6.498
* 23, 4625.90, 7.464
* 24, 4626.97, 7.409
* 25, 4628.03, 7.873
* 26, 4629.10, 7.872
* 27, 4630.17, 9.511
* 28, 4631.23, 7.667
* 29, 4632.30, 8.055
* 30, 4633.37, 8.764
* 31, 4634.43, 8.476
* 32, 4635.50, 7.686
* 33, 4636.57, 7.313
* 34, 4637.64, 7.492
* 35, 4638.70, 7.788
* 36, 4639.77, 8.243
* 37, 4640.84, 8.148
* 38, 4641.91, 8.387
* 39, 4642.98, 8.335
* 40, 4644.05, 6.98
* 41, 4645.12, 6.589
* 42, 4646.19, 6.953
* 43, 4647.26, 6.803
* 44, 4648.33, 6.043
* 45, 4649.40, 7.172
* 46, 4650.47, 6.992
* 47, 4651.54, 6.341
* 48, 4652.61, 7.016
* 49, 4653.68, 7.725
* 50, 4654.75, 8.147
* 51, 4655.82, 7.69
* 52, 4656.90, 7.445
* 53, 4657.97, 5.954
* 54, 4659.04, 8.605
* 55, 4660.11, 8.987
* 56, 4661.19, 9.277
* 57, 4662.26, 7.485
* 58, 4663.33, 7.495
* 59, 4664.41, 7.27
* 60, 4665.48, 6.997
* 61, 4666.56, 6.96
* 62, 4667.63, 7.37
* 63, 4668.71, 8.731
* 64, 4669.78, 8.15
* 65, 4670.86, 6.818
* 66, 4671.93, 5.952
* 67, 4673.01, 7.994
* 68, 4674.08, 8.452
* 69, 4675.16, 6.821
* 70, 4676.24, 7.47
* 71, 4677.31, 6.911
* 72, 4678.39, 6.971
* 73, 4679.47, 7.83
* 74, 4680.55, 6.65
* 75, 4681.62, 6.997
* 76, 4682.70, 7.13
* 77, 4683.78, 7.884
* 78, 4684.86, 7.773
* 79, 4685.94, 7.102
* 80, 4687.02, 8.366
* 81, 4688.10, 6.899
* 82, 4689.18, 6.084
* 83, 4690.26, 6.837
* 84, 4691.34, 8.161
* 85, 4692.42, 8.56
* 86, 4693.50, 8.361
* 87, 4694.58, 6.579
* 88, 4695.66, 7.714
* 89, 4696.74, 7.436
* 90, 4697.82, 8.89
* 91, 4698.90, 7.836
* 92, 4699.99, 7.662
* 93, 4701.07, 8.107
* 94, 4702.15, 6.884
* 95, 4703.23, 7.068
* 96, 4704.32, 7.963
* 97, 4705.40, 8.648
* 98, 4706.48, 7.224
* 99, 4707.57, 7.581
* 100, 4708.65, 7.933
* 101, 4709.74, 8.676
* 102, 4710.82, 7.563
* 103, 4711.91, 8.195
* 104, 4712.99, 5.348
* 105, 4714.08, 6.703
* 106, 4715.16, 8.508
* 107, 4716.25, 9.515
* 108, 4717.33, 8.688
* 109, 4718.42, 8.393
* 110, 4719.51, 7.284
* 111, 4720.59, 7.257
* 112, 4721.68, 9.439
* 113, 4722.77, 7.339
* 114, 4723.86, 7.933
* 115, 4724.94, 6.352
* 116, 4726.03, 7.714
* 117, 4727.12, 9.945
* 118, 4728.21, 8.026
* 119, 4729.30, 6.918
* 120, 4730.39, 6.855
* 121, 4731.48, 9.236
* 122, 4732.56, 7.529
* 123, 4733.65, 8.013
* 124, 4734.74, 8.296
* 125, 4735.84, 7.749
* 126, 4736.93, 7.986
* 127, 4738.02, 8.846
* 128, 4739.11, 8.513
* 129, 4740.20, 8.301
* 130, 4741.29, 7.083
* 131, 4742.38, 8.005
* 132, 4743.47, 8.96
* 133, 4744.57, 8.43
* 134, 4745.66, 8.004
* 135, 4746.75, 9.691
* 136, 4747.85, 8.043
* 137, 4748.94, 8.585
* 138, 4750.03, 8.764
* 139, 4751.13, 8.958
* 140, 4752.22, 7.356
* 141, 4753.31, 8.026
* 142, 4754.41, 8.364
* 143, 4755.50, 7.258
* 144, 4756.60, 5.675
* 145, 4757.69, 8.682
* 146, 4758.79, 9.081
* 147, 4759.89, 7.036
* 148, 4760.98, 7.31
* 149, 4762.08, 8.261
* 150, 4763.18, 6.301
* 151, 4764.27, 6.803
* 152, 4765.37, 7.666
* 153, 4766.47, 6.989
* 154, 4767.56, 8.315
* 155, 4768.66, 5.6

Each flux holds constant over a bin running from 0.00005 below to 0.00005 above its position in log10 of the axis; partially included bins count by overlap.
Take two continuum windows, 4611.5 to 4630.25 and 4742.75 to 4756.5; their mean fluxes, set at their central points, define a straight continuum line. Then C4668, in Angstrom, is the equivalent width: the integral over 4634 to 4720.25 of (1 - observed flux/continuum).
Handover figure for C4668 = 6.93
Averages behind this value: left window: 8.19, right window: 8.28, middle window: 7.57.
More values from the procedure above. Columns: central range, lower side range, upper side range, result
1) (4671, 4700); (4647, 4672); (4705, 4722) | 0.8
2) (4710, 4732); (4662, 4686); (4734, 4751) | 0.5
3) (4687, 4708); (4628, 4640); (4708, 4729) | 0.9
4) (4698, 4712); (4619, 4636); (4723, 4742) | 0.3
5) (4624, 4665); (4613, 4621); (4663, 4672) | 0.9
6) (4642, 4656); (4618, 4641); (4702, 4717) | 1.4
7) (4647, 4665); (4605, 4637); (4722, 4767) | 1.4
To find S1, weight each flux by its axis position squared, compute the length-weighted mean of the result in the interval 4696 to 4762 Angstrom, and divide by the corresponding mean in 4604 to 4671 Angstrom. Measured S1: 1.1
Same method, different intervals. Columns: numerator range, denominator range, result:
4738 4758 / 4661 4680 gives 1.13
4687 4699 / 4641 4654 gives 1.09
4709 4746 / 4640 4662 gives 1.10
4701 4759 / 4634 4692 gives 1.10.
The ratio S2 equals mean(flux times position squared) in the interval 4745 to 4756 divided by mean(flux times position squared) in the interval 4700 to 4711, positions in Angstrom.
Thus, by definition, 1.1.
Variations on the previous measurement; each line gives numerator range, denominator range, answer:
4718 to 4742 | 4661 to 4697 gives 1.09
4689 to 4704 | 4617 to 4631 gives 0.97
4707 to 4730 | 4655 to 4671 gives 1.04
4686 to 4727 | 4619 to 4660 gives 1.03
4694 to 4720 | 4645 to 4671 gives 1.07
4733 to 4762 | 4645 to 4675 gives 1.14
